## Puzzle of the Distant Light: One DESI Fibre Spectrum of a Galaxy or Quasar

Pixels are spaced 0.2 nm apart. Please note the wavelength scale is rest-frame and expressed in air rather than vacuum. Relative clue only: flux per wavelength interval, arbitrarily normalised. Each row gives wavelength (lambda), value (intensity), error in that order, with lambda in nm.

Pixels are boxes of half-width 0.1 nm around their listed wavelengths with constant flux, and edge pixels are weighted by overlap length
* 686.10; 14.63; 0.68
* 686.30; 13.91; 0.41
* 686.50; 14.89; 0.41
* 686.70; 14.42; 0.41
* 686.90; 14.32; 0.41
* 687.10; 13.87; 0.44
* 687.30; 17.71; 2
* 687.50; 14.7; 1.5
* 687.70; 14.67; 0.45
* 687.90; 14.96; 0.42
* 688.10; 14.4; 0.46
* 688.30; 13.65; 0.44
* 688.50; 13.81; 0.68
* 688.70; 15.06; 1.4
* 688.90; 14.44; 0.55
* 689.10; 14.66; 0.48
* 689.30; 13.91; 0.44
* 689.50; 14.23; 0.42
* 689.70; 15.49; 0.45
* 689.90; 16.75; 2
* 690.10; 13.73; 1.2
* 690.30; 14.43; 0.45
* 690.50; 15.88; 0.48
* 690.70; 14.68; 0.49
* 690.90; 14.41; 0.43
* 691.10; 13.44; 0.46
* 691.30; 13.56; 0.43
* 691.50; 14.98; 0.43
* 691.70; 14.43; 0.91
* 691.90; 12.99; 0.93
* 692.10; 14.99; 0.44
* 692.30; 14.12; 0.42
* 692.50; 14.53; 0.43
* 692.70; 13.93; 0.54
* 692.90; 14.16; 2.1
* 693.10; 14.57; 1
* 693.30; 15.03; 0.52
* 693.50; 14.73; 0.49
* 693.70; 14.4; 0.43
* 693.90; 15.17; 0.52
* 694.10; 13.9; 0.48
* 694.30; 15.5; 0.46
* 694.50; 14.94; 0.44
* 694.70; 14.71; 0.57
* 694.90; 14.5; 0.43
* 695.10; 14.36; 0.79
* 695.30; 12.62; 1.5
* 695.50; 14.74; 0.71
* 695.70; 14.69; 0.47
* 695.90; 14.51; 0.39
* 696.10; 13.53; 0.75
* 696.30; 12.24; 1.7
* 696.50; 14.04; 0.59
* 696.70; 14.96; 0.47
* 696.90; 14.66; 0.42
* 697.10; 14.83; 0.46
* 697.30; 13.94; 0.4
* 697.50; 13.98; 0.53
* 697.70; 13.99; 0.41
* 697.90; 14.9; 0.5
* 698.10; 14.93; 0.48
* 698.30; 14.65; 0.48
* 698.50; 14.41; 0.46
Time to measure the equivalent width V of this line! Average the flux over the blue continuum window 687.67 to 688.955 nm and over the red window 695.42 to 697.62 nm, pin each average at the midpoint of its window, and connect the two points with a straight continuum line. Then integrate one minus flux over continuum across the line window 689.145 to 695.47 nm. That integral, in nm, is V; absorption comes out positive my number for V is -0.08 nm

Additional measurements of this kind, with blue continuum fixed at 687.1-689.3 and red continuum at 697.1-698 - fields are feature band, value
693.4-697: 0.01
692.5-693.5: 0.00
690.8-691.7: 0.03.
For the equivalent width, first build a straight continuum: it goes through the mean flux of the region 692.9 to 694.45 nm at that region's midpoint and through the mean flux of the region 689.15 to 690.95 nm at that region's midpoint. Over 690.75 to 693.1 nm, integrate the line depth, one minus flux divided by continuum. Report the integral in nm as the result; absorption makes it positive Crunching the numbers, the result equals 0.10 nm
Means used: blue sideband 14.8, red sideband 14.7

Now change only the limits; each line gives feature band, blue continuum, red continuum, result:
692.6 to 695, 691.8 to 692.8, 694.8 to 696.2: -0.09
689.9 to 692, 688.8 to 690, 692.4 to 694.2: 0.05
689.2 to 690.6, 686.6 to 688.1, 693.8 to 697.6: -0.02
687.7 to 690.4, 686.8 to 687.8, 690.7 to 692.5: 0.02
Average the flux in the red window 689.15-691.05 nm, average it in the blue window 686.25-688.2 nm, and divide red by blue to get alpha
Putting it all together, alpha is 1.0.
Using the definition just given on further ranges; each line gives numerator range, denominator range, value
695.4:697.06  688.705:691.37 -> 0.97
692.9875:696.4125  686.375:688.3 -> 0.97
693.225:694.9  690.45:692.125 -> 1.03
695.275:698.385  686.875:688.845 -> 0.97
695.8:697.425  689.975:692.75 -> 0.98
